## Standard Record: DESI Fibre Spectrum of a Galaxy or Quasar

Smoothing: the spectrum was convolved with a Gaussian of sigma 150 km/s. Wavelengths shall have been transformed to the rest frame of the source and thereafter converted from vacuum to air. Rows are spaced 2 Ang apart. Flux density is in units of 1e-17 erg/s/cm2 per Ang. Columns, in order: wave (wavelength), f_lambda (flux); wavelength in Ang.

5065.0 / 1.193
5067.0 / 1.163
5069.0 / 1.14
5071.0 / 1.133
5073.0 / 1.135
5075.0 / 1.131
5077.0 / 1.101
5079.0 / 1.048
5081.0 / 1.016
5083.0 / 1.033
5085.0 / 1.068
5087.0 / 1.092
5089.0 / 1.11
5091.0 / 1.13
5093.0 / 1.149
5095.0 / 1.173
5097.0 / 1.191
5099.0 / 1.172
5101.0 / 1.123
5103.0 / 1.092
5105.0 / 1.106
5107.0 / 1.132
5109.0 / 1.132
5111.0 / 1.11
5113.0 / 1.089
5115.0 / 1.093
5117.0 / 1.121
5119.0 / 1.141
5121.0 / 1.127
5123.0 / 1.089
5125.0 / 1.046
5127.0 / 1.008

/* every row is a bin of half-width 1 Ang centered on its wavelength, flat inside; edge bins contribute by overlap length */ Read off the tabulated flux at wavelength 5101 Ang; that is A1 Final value 1.123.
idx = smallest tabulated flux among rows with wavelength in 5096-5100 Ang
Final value 1.172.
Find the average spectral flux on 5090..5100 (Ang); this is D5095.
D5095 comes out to 1.16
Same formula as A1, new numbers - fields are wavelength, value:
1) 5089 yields 1.11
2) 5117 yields 1.121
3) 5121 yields 1.127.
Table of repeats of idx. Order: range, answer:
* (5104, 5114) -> 1.089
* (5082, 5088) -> 1.033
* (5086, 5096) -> 1.092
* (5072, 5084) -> 1.016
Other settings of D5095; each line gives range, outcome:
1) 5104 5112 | 1.12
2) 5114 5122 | 1.12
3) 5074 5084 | 1.07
